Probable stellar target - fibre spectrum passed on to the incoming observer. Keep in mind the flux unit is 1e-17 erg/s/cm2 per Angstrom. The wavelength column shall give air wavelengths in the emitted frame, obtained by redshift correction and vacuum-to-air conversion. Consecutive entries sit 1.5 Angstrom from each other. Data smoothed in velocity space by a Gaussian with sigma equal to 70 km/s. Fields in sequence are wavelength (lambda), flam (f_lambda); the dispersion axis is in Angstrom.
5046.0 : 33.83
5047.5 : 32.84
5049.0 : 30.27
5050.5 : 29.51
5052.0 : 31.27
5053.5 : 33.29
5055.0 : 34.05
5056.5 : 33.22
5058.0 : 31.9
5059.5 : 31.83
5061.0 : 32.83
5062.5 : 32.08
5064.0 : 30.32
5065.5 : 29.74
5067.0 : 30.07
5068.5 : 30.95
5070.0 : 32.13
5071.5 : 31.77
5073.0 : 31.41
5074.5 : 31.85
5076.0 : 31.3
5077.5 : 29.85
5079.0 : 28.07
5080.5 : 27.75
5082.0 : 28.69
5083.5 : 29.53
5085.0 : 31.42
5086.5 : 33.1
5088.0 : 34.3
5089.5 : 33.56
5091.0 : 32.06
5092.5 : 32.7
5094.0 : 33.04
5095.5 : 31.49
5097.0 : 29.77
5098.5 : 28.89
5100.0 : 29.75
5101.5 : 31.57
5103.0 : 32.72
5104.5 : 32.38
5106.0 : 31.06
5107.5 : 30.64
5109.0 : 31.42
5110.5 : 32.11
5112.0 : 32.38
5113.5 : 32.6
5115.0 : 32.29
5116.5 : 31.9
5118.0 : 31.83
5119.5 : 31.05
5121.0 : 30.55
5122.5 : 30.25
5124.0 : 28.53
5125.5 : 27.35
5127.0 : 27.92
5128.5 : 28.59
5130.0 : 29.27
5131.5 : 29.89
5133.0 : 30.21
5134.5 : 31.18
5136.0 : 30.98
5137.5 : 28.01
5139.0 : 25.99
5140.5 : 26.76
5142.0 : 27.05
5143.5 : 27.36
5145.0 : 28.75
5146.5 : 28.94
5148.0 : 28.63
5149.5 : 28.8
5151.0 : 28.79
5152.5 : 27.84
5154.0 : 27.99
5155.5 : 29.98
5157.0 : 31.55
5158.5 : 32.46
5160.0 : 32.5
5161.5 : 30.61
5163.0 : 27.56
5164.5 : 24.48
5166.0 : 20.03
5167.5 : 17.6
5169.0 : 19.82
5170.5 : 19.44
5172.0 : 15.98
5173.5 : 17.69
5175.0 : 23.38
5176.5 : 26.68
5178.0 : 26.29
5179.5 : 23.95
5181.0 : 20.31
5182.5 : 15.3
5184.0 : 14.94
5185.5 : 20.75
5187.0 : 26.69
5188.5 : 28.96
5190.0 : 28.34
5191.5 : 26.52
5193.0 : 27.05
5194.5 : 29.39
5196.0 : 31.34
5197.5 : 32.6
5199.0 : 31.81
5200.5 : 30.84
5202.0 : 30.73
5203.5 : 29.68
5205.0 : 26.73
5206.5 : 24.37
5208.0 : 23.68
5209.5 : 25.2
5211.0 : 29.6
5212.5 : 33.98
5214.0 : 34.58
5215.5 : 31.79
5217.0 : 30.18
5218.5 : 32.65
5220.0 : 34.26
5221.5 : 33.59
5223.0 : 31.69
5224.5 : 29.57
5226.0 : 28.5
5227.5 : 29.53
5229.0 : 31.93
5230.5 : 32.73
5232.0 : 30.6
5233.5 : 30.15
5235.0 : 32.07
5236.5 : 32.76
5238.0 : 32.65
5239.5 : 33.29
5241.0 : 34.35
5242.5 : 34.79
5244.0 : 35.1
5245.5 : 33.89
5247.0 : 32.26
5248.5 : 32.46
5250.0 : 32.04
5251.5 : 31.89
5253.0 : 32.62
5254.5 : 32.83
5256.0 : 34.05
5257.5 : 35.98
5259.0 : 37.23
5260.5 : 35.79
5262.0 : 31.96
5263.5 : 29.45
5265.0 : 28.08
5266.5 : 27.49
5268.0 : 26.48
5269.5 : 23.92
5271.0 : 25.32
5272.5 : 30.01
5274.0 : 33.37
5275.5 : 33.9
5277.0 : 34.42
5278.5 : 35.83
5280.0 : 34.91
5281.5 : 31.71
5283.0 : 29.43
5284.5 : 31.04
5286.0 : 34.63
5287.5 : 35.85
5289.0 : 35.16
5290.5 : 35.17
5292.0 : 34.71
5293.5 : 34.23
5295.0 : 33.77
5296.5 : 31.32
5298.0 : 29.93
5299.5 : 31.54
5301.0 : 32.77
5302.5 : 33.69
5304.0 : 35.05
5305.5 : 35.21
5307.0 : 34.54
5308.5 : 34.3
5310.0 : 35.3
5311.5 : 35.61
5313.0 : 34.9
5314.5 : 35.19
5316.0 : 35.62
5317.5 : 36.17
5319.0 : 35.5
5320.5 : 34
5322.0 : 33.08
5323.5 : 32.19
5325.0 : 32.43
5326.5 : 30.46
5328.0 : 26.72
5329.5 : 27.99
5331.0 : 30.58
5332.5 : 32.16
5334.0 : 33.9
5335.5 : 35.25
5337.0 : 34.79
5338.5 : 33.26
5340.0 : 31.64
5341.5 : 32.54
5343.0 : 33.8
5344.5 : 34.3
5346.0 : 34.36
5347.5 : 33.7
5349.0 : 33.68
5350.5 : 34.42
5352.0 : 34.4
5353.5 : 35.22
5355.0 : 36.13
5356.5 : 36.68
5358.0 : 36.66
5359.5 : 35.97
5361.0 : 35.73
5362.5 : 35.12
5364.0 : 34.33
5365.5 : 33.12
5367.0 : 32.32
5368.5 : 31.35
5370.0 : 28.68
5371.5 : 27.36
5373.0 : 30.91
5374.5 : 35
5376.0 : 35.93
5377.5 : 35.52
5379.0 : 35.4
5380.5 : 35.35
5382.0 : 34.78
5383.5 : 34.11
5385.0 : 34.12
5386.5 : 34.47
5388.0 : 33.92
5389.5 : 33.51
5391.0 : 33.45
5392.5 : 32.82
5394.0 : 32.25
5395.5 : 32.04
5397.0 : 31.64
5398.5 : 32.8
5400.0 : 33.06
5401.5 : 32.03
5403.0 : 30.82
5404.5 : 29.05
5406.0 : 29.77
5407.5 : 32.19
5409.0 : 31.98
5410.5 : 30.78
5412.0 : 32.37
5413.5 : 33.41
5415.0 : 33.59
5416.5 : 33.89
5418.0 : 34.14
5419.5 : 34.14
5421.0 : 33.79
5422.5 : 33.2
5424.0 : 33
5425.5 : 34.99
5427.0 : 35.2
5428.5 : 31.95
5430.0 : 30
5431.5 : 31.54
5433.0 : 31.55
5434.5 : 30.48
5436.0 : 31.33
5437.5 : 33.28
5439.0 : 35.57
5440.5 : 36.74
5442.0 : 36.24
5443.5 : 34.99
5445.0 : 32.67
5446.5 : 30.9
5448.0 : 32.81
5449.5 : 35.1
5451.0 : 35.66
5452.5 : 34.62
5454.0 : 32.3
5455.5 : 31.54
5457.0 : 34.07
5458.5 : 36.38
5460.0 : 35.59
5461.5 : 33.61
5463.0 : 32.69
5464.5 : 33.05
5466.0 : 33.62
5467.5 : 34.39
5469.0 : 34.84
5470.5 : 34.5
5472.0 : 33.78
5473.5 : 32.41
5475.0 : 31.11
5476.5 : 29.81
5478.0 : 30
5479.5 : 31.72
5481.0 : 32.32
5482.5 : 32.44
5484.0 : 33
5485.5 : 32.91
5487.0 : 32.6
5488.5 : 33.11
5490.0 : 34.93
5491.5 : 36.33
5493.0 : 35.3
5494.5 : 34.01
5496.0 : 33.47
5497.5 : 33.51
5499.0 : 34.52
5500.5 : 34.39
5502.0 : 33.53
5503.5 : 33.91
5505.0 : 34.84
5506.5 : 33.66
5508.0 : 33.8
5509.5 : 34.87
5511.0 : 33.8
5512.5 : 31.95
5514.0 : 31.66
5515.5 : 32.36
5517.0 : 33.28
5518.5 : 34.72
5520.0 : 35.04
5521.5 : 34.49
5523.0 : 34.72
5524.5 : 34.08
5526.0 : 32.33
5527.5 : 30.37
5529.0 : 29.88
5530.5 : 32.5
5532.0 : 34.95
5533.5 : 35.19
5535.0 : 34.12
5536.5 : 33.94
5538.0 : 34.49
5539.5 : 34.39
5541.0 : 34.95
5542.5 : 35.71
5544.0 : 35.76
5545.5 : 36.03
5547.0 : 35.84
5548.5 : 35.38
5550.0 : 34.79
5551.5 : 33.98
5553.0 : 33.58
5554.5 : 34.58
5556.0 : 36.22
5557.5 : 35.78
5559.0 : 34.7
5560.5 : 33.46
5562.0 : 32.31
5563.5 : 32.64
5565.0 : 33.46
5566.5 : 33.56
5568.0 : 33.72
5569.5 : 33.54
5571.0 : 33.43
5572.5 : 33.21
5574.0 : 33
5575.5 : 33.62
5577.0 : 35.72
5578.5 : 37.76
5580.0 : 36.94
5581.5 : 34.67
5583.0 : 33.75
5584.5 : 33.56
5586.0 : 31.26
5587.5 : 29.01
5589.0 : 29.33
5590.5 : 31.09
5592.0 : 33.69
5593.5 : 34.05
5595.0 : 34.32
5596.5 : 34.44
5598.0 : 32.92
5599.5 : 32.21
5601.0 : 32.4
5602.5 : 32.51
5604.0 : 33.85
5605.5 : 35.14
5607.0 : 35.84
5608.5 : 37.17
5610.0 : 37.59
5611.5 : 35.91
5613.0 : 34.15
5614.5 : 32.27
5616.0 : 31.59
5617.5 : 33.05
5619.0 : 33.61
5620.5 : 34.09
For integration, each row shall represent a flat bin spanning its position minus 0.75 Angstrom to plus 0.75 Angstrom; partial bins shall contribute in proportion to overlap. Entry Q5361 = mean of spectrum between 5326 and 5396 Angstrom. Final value 33.4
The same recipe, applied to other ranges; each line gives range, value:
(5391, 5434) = 32.4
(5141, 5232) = 27.4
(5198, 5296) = 31.8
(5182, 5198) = 25.7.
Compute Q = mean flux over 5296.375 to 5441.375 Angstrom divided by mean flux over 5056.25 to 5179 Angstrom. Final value 1.1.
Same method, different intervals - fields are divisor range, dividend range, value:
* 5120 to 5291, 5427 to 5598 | 1.15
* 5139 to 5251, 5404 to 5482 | 1.17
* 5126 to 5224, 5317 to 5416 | 1.21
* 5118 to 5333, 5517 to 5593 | 1.13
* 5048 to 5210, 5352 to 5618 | 1.16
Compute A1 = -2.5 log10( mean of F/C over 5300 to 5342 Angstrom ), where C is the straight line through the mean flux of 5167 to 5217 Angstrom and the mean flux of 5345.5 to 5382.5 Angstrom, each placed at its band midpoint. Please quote -0.05 mag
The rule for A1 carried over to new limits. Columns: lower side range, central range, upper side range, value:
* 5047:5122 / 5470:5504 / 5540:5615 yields 0.014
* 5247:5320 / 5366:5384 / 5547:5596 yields 0.006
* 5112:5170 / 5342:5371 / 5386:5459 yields -0.071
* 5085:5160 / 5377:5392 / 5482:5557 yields -0.053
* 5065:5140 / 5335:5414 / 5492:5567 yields -0.018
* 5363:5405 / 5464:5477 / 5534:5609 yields 0.010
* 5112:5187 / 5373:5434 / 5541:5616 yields -0.066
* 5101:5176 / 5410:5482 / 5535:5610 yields -0.028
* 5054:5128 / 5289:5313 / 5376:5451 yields -0.046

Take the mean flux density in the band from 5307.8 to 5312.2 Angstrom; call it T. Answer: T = 35.1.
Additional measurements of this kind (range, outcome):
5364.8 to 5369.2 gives 32.3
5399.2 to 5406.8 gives 31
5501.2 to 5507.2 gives 34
